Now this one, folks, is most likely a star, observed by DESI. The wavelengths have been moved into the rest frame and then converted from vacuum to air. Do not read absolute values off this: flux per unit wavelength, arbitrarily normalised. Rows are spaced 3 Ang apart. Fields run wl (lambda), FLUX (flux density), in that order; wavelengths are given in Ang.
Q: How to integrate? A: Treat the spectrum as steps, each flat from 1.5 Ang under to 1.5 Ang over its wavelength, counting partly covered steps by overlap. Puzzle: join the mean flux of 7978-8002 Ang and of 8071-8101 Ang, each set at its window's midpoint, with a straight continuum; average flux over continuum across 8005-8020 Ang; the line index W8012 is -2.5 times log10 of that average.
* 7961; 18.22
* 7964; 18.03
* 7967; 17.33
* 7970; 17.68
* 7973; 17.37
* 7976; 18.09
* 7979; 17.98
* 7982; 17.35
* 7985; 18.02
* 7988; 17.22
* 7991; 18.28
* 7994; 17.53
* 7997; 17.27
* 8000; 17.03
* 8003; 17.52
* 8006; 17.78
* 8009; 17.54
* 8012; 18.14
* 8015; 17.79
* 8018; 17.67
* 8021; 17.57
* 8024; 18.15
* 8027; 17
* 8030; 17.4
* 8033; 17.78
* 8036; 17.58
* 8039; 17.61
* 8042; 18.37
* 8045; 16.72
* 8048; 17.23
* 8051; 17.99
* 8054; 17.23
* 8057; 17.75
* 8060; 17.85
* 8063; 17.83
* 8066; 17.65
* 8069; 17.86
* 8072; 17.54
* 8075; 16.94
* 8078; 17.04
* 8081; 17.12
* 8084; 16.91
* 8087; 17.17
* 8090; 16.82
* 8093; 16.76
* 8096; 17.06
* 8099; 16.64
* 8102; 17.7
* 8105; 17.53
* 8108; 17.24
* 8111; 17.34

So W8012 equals -0.021 mag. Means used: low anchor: 17.6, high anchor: 17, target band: 17.8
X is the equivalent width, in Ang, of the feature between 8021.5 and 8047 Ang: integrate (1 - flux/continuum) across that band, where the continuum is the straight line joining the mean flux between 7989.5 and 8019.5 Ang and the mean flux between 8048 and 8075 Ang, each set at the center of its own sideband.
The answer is 0.1 Ang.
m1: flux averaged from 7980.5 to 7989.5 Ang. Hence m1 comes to 17.5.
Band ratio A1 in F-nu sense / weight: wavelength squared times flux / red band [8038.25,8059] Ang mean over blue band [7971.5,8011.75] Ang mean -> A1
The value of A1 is 1.01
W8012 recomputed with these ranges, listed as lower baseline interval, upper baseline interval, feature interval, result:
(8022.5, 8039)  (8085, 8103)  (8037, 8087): -0.01 mag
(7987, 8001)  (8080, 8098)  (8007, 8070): -0.03 mag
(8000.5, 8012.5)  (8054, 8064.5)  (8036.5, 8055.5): 0.01 mag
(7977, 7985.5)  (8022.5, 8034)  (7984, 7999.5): 0.01 mag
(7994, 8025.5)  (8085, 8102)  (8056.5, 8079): -0.02 mag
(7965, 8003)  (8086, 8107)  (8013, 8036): -0.01 mag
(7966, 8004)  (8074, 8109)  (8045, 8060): -0.01 mag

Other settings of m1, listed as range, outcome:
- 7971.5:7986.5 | 17.8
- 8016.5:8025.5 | 17.8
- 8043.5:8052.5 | 17.3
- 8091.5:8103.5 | 17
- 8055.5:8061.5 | 17.8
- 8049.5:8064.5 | 17.7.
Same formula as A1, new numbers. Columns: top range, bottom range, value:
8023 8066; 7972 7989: 1.01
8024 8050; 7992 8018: 1.00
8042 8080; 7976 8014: 1.01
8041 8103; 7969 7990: 1.00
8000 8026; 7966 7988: 1.01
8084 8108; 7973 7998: 0.99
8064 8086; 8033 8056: 0.99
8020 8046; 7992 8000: 1.02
